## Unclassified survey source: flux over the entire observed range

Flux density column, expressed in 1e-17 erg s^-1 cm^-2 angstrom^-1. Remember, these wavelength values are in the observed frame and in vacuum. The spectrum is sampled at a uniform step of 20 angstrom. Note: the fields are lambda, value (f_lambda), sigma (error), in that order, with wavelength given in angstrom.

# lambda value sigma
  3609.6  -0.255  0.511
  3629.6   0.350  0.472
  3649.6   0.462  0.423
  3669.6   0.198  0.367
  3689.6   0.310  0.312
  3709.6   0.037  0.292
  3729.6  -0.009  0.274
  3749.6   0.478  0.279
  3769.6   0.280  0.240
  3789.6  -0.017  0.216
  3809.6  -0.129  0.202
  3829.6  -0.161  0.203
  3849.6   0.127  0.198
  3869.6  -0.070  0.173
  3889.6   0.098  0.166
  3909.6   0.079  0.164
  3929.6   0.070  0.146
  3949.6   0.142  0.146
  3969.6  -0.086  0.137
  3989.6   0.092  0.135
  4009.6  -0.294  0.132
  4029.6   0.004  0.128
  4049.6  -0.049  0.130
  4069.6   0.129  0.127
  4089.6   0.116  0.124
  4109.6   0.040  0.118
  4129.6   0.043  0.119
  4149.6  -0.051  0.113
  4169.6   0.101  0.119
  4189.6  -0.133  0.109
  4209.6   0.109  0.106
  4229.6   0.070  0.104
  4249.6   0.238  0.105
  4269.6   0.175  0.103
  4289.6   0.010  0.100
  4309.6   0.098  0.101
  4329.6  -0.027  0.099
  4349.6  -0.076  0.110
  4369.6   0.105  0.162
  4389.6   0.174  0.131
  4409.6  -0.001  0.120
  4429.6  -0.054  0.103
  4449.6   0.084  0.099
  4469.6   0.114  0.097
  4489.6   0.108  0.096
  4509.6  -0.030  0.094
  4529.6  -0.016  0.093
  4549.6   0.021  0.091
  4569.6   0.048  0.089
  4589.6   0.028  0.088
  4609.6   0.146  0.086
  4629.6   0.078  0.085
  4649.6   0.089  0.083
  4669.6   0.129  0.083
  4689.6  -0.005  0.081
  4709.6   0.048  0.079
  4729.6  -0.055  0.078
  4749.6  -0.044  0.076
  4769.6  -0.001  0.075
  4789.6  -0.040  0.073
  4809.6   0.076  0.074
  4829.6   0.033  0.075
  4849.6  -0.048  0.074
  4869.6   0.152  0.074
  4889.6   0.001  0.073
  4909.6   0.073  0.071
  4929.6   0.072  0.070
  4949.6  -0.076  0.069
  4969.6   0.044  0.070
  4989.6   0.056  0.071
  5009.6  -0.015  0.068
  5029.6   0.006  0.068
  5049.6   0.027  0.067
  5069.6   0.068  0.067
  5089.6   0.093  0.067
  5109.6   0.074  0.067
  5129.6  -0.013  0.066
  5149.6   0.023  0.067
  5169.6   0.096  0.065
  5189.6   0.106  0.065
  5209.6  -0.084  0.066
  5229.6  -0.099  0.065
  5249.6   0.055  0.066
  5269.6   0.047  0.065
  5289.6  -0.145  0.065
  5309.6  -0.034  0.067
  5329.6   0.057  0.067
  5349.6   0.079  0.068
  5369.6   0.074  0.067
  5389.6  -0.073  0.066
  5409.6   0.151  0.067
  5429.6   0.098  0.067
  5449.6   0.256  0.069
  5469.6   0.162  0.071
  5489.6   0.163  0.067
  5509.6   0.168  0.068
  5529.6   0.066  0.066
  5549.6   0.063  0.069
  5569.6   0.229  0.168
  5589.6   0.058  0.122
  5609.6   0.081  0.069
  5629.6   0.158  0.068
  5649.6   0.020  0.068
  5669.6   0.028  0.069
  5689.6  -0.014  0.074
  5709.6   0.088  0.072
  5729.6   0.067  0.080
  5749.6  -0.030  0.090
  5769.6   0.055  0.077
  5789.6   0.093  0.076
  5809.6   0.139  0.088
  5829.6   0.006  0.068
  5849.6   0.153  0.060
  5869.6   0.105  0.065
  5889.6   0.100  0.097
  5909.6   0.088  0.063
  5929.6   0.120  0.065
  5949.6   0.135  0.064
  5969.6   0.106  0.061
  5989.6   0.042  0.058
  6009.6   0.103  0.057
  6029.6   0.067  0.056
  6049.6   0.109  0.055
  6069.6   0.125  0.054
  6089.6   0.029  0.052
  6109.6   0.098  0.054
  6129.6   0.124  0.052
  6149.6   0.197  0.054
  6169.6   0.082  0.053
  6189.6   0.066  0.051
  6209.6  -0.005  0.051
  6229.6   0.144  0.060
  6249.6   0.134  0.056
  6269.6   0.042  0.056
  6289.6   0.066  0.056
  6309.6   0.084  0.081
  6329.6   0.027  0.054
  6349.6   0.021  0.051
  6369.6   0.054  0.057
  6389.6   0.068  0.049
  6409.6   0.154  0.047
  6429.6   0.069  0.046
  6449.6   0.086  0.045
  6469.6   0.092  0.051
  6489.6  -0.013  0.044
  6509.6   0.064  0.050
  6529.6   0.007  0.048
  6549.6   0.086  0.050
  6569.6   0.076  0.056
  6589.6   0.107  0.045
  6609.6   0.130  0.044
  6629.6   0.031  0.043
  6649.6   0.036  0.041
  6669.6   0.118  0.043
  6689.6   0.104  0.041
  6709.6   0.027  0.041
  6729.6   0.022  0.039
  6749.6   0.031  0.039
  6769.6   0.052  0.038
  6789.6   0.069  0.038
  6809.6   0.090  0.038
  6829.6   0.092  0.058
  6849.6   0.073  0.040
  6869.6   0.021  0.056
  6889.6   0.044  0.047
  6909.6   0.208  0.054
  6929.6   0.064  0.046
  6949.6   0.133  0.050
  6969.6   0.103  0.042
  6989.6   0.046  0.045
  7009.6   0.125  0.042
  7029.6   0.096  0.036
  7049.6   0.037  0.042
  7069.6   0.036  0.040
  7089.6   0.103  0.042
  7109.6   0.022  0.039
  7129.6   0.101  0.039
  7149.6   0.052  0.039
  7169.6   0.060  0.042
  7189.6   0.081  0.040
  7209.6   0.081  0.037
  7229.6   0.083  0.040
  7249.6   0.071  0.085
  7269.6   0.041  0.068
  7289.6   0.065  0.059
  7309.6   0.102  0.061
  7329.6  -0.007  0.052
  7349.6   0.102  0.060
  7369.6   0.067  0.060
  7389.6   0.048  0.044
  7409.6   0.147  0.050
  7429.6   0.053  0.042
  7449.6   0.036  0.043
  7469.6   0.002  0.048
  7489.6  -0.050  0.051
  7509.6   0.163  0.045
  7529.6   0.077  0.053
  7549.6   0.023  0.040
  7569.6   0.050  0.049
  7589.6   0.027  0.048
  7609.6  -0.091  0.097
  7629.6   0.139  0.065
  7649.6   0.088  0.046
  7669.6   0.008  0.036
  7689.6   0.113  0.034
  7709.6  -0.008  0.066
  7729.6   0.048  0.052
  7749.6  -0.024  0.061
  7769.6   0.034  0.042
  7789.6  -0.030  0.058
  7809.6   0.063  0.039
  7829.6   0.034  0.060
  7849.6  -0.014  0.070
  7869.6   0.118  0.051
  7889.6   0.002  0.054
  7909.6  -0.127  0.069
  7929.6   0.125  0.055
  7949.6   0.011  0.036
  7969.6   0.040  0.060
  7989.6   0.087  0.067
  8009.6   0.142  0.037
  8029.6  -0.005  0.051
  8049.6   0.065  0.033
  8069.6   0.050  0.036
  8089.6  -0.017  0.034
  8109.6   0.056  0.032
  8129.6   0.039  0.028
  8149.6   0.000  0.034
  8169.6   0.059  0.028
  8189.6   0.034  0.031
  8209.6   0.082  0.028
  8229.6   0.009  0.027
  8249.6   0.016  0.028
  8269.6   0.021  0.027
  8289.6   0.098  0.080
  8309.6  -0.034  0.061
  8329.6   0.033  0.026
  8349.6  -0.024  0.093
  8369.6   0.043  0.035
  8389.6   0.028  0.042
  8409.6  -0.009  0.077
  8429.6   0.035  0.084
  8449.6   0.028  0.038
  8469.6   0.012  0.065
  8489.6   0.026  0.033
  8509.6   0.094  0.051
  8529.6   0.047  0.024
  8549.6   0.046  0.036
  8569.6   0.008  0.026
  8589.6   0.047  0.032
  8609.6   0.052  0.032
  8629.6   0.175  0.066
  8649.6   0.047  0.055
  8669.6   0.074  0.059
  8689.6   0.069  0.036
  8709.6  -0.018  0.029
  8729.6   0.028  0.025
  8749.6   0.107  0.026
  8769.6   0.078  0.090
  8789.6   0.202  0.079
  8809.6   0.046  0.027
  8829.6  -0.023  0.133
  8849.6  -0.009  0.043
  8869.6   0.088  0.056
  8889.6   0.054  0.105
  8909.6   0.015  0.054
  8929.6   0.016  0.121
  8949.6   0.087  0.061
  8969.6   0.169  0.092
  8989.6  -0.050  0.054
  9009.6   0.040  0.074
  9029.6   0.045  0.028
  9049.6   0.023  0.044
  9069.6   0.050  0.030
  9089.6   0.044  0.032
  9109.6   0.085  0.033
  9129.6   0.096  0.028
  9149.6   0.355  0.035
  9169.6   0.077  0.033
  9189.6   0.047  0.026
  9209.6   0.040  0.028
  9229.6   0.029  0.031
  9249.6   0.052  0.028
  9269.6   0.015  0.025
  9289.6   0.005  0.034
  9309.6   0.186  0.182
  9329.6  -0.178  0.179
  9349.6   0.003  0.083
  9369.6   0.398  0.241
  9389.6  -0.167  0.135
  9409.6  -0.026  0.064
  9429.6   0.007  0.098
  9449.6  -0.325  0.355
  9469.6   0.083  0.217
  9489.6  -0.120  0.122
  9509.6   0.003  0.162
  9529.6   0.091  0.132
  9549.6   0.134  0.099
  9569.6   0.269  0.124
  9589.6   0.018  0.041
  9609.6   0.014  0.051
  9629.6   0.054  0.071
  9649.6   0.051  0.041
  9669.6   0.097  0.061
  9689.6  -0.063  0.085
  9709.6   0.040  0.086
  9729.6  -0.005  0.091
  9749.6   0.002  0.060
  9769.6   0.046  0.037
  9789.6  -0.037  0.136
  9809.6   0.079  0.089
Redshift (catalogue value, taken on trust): 1.46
